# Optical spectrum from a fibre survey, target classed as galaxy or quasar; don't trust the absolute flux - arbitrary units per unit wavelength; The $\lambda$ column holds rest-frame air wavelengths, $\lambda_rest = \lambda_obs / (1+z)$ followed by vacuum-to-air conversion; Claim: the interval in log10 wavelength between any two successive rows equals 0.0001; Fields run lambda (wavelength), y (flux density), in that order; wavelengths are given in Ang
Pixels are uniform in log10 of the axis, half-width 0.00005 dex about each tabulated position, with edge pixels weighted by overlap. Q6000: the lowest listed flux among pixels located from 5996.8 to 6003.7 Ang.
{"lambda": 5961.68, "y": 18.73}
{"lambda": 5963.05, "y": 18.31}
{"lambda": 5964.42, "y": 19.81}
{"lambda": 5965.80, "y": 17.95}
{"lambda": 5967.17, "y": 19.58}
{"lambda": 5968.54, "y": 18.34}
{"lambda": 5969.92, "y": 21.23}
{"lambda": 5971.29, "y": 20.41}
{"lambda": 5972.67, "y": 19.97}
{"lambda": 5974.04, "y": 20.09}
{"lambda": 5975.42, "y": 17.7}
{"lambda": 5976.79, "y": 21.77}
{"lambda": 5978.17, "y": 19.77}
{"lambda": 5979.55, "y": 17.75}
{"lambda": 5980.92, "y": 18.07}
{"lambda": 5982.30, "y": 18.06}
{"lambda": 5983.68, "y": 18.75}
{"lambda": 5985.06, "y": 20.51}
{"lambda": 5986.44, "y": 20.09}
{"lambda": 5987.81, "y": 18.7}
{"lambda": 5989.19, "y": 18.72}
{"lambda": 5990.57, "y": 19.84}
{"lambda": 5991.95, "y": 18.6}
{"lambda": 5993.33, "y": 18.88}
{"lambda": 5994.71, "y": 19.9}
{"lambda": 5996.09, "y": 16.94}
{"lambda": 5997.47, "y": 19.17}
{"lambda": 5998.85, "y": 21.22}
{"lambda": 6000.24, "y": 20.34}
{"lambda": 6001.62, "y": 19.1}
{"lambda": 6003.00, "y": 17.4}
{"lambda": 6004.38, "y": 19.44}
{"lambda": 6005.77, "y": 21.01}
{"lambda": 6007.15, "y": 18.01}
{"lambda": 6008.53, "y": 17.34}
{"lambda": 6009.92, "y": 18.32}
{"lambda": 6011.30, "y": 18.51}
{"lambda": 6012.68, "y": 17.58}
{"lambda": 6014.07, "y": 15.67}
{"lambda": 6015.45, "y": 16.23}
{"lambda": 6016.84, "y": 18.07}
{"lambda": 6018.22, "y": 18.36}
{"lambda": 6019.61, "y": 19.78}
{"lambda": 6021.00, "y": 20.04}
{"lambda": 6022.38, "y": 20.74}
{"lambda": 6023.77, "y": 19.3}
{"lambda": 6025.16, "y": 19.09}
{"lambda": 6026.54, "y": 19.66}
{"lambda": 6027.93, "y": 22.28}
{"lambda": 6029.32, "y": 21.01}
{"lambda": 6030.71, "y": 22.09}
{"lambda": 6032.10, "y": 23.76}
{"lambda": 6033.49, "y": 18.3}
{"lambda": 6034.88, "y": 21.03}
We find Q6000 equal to 17.4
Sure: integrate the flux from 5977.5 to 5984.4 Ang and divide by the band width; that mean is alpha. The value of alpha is 18.5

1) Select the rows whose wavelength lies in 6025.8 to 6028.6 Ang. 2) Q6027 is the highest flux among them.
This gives 22.28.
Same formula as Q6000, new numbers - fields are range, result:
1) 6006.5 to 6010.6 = 17.34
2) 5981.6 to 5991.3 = 18.06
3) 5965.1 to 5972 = 17.95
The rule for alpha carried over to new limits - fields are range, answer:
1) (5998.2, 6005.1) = 19.5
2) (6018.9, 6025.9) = 19.8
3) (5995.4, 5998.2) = 18.1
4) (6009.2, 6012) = 18.4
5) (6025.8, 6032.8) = 21.7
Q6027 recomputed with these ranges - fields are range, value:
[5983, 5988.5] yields 20.51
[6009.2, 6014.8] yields 18.51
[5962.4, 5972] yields 21.23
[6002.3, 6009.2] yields 21.01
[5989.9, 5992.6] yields 19.84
